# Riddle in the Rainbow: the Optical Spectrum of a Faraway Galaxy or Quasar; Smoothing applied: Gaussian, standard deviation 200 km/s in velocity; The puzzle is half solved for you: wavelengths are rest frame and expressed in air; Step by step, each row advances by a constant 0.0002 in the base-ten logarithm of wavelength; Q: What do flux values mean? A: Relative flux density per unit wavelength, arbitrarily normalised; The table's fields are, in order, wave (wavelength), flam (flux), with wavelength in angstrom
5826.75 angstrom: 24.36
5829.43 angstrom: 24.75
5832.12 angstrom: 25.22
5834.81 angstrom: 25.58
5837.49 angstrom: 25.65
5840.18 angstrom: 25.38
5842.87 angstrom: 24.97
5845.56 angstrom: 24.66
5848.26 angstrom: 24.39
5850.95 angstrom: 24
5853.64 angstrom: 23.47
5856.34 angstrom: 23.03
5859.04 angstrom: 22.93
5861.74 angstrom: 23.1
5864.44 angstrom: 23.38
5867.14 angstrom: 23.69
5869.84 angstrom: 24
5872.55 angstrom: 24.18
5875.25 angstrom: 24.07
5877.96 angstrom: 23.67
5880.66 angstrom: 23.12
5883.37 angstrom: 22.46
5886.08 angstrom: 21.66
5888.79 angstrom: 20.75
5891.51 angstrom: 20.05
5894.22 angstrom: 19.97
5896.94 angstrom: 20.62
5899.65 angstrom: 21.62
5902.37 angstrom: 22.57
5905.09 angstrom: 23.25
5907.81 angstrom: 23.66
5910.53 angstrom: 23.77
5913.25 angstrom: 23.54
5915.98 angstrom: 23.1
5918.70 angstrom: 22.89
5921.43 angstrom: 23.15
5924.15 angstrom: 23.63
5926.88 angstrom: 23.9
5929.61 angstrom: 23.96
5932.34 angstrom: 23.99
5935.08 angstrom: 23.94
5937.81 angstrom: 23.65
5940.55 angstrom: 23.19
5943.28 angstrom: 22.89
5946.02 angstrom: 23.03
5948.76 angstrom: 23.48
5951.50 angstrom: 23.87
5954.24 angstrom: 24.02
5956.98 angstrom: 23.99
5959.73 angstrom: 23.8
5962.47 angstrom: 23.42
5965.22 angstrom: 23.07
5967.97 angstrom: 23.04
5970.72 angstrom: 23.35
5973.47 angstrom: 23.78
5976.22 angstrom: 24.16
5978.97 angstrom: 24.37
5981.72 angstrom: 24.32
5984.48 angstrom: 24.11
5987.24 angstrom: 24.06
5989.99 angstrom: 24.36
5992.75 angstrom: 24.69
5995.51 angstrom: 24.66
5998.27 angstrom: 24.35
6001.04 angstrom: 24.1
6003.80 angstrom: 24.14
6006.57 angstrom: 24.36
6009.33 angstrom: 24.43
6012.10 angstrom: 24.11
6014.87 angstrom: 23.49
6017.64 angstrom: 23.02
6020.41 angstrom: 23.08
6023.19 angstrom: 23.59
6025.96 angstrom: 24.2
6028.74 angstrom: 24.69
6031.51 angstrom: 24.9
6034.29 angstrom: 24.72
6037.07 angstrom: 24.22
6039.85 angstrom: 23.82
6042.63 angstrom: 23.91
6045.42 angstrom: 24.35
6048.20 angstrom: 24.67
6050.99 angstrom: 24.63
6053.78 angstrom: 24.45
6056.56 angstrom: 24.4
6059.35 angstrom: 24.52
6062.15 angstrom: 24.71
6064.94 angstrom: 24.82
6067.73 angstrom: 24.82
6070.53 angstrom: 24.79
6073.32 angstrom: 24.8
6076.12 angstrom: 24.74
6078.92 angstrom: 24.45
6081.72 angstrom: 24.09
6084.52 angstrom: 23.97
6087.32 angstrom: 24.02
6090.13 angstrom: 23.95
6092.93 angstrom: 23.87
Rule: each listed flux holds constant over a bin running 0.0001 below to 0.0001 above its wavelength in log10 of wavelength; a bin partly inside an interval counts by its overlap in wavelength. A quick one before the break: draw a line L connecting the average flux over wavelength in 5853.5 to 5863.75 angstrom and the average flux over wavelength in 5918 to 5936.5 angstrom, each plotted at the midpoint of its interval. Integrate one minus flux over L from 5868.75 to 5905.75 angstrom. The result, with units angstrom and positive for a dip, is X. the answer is 1.7 angstrom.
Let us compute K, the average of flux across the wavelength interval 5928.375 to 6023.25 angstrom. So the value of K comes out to 23.8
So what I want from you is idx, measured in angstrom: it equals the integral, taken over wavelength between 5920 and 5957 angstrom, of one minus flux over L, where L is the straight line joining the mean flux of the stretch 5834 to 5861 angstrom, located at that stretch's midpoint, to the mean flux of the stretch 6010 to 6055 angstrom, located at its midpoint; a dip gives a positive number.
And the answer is 1.0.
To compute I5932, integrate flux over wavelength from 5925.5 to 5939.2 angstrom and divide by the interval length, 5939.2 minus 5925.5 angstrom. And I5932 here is 23.9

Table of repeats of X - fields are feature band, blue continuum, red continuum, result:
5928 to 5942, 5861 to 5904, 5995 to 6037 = -0.40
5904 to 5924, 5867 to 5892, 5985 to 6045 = -0.18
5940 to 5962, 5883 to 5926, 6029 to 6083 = -0.53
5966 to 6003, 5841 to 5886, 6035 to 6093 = 0.02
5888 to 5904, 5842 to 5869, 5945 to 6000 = 1.90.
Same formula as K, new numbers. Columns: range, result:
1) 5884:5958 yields 22.9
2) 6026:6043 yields 24.4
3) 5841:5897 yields 23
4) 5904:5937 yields 23.6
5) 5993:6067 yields 24.3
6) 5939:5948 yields 23.1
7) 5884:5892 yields 21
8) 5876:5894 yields 21.9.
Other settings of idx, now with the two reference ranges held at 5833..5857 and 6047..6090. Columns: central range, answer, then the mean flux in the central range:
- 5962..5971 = 0.5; 23.2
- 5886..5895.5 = 1.6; 20.5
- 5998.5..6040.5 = 0.8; 24.1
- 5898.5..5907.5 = 0.7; 22.6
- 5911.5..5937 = 1.0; 23.6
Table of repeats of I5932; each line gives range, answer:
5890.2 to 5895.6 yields 20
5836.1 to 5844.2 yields 25.4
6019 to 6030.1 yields 23.9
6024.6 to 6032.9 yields 24.6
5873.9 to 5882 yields 23.6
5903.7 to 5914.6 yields 23.6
